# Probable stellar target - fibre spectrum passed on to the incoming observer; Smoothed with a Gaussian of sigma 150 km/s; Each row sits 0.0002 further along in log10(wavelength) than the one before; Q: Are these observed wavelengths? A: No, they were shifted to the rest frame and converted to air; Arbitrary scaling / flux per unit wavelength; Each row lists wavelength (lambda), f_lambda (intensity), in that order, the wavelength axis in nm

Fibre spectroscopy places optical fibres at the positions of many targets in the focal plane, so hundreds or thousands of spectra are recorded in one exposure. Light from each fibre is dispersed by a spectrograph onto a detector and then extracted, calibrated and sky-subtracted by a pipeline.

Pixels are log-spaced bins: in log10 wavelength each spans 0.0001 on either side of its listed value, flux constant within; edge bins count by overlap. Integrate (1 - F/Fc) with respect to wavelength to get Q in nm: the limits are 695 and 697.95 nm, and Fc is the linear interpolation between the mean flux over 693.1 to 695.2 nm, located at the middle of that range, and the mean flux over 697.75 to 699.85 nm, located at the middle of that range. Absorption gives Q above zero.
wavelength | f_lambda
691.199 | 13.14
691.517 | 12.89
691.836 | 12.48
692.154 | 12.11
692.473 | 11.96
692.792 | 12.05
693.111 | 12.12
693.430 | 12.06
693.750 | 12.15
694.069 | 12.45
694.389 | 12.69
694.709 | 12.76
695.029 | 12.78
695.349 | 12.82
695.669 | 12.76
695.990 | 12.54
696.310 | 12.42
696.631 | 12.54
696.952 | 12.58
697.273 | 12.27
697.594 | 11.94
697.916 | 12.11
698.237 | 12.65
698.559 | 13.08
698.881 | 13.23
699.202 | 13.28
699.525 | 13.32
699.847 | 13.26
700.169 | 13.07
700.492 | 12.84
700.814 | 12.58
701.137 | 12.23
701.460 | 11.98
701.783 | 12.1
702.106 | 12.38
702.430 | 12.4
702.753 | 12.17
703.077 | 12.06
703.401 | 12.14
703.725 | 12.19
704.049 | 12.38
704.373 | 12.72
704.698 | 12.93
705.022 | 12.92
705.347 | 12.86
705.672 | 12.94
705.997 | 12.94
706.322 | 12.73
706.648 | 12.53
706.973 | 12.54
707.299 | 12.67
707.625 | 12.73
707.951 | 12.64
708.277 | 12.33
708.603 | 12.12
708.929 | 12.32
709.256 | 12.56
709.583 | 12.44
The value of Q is 0.05 nm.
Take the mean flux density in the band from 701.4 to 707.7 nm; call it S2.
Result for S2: 12.5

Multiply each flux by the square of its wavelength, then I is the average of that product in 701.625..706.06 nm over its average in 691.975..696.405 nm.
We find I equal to 1.04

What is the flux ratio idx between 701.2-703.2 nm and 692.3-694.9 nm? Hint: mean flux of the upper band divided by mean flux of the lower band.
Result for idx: 1.0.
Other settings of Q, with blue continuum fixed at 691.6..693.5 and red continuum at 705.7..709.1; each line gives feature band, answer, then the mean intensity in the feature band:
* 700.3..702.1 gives 0.006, 12.4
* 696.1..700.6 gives -0.157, 12.8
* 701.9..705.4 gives 0.005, 12.5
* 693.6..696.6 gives -0.088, 12.6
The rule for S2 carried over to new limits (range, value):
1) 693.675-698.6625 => 12.5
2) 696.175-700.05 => 12.7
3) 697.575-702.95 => 12.6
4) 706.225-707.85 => 12.6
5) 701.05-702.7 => 12.2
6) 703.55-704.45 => 12.4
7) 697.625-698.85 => 12.6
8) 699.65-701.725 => 12.6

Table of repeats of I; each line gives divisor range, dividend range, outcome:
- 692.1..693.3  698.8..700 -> 1.12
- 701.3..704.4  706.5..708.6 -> 1.04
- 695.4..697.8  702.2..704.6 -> 1.01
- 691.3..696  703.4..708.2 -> 1.05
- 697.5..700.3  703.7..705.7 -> 1.00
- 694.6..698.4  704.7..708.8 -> 1.04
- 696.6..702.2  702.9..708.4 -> 1.01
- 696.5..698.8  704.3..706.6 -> 1.05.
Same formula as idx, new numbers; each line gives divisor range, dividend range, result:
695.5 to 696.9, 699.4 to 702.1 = 1.01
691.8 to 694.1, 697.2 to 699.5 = 1.05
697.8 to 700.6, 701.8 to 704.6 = 0.95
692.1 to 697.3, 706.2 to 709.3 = 1.01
